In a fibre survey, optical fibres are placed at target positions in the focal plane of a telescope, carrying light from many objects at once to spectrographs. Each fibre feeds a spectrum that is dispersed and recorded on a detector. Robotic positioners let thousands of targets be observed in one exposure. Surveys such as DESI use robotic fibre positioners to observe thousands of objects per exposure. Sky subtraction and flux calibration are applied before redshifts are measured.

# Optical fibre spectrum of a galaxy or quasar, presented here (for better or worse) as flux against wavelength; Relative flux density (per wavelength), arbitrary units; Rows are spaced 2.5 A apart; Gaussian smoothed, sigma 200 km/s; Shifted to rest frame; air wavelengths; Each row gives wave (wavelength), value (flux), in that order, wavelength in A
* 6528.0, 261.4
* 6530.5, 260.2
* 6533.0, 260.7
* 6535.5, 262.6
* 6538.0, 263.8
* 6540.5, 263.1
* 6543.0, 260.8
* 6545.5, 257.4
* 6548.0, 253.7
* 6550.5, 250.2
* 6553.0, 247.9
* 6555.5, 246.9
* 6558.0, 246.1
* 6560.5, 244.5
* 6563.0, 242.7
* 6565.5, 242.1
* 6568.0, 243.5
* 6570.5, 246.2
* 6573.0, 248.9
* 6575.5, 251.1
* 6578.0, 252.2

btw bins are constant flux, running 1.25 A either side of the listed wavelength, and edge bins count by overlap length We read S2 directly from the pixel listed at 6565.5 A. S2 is 242.1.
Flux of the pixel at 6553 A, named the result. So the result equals 247.9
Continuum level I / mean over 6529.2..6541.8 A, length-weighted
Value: 262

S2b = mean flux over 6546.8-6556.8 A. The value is 250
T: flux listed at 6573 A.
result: 248.9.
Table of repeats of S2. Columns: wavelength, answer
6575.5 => 251.1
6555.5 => 246.9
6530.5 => 260.2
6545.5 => 257.4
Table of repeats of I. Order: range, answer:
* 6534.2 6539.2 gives 263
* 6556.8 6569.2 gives 244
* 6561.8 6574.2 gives 245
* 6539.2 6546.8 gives 260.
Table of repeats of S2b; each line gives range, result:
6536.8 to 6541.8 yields 263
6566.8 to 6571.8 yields 245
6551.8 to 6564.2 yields 246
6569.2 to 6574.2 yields 247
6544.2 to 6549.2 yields 256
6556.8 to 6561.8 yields 245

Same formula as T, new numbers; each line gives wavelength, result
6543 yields 260.8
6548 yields 253.7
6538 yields 263.8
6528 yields 261.4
